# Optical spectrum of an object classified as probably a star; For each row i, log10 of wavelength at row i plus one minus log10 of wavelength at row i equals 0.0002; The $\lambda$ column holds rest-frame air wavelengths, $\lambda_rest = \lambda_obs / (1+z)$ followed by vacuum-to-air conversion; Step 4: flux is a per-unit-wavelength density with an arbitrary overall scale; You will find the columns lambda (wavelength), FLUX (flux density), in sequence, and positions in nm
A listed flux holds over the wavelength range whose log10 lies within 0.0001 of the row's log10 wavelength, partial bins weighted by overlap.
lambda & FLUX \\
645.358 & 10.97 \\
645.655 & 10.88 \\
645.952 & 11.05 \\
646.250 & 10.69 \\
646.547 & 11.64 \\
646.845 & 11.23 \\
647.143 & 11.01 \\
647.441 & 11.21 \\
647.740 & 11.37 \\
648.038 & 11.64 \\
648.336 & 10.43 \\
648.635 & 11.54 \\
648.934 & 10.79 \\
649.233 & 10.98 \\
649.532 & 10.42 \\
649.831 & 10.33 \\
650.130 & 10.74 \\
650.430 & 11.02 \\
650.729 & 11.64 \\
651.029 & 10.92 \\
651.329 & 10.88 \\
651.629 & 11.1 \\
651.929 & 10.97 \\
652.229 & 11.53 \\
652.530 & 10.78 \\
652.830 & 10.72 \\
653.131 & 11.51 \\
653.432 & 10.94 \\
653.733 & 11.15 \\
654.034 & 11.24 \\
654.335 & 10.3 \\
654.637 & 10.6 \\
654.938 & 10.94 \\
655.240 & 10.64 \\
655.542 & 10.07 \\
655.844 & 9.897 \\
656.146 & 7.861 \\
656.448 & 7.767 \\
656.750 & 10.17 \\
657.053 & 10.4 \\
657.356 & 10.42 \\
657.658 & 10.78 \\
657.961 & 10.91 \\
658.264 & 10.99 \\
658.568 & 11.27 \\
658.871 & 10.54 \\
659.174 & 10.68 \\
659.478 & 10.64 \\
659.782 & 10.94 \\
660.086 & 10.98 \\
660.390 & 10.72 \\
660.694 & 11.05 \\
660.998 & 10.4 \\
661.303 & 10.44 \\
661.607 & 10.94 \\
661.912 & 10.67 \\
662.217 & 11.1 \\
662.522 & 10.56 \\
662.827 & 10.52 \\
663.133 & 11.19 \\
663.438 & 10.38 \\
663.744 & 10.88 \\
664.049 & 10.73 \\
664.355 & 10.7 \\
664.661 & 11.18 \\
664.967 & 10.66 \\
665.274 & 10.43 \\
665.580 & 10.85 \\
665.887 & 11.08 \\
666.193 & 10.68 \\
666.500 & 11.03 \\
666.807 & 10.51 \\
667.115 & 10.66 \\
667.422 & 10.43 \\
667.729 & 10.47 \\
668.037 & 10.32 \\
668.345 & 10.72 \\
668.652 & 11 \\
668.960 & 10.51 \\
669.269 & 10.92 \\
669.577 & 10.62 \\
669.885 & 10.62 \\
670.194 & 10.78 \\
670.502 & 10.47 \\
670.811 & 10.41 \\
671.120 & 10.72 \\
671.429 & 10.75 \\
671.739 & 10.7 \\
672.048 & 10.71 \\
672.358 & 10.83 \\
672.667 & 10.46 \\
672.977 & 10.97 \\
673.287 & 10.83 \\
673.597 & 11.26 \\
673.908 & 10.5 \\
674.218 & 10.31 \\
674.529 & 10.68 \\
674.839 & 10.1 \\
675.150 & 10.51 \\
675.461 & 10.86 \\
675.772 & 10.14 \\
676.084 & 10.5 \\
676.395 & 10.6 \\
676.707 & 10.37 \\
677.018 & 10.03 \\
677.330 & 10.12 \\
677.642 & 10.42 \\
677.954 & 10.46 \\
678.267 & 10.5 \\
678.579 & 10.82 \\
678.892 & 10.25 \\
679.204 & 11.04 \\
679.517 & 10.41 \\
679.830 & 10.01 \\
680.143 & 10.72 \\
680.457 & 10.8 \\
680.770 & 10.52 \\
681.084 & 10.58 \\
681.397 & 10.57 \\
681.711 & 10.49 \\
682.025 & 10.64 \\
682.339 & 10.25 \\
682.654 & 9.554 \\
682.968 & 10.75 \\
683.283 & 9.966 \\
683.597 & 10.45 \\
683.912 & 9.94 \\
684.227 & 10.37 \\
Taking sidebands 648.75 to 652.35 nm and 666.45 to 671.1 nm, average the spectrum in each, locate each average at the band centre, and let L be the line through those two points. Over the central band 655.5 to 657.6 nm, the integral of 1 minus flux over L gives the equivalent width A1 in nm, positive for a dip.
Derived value 0.252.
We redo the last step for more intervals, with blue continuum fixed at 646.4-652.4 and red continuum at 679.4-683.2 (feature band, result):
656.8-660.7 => 0.04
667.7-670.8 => 0.01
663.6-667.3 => -0.01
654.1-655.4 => 0.04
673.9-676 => 0.02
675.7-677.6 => 0.04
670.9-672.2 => -0.01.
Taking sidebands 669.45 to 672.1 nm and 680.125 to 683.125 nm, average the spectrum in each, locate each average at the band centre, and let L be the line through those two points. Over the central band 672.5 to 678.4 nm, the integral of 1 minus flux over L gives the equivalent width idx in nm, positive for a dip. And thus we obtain 0.04 nm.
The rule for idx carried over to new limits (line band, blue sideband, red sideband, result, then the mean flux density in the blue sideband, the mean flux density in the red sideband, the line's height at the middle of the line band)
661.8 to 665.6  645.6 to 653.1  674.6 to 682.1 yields 0.00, 11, 10.5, 10.8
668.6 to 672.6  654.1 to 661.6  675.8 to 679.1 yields -0.11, 10.4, 10.4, 10.4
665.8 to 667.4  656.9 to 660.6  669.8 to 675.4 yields -0.01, 10.8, 10.6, 10.7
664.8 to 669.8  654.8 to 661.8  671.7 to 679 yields -0.10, 10.4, 10.5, 10.5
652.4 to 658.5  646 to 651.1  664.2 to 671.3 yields 0.28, 11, 10.7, 10.9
